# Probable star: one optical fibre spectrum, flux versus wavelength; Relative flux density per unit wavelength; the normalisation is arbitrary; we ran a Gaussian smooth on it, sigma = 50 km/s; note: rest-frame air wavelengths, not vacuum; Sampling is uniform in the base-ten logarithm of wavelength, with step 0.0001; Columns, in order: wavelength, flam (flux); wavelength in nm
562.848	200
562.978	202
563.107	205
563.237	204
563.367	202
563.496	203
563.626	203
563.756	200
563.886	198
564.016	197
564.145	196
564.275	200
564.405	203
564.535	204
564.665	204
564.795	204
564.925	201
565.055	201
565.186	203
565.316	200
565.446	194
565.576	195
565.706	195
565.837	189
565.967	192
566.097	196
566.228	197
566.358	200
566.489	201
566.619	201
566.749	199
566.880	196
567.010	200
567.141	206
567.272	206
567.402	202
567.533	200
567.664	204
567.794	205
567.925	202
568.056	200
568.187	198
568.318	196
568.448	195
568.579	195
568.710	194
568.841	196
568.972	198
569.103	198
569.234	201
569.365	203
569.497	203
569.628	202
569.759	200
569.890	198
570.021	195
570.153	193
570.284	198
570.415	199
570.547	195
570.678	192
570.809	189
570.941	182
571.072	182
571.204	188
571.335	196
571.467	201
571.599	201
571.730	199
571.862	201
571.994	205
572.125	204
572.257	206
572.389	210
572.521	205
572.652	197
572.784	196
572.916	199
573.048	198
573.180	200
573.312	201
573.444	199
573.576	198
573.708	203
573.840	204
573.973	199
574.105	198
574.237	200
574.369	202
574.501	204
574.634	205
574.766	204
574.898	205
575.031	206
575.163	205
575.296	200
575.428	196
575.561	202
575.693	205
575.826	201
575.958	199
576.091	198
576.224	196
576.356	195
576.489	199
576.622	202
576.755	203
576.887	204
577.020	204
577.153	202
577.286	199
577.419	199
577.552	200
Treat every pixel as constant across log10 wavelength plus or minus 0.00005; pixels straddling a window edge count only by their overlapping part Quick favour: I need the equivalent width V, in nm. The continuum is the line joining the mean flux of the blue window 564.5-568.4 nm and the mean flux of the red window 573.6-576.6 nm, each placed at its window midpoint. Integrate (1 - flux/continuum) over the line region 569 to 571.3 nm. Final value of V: 0.06 nm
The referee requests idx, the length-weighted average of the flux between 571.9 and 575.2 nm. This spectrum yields 202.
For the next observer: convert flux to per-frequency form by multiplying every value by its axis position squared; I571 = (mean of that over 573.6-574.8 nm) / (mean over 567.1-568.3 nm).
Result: 1.0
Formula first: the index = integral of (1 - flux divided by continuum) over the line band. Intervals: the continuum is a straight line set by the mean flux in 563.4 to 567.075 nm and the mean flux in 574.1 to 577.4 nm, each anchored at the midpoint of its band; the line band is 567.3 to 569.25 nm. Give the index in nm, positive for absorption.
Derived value 0.01 nm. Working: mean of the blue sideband 199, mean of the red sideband 201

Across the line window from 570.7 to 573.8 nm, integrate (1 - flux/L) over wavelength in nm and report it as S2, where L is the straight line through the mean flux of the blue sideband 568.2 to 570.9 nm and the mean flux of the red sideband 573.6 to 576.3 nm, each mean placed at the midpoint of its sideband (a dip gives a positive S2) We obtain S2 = 0.02 nm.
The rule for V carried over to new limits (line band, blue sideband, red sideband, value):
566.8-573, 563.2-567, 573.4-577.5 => 0.05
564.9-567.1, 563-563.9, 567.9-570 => 0.03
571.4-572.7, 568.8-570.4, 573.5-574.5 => -0.02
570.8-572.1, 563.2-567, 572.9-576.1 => 0.04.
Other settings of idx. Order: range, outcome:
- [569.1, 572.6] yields 198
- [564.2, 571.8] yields 198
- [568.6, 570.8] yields 198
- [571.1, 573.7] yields 200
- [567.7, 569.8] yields 199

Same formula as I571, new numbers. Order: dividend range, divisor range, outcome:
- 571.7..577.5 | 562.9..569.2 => 1.04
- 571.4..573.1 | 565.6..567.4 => 1.04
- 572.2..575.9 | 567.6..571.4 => 1.04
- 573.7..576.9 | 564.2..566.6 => 1.05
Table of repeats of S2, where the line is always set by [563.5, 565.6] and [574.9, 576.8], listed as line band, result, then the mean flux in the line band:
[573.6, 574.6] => -0.004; 201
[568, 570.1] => 0.023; 198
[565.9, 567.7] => 0.004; 200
